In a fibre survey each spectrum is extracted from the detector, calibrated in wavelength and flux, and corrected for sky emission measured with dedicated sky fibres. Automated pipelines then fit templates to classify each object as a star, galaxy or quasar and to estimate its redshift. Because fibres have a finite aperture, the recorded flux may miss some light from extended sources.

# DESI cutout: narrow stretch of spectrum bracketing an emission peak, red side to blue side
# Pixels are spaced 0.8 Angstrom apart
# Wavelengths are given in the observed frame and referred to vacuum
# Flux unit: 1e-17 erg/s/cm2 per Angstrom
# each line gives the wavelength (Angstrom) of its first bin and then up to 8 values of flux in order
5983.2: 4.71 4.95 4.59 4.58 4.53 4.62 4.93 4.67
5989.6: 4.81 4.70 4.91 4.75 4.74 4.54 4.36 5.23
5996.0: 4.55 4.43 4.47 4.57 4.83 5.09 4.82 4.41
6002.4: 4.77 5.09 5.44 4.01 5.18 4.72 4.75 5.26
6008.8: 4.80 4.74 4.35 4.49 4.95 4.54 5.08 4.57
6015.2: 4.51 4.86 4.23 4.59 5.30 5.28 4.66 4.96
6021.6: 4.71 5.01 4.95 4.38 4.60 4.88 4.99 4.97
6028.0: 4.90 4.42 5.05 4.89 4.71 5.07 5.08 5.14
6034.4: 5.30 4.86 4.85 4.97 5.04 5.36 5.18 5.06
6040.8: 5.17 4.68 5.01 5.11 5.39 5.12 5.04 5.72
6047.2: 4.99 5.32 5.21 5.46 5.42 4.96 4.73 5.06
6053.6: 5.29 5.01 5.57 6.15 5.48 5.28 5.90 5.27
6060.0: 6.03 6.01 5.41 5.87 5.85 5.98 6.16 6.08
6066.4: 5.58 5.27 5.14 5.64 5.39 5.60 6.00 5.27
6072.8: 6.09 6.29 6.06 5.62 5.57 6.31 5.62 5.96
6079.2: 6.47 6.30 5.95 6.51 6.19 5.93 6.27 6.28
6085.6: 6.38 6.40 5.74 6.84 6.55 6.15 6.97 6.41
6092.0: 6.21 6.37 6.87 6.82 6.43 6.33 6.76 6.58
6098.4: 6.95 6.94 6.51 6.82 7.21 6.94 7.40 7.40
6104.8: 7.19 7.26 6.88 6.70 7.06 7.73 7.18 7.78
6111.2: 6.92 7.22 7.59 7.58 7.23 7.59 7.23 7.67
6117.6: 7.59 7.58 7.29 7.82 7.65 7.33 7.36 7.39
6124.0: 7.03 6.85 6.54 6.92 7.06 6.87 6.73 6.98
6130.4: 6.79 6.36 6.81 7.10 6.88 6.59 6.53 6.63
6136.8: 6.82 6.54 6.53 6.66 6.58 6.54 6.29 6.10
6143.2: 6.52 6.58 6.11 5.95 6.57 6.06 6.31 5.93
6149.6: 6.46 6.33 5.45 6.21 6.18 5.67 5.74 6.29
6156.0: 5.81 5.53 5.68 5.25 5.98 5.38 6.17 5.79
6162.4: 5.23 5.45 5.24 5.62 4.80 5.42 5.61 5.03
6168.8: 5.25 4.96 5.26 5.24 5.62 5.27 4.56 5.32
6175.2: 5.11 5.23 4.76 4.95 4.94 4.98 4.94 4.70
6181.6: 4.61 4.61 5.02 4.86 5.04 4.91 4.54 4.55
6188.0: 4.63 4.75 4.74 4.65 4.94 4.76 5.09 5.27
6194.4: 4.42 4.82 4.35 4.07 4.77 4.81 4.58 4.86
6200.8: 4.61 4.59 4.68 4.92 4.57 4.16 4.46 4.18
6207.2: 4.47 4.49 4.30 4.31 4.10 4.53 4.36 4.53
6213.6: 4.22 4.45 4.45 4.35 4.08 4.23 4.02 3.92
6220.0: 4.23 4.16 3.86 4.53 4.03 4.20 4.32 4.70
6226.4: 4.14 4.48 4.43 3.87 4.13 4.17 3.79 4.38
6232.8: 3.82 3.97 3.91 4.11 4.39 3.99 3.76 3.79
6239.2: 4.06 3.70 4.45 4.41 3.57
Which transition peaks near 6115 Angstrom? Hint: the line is C III] 1909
